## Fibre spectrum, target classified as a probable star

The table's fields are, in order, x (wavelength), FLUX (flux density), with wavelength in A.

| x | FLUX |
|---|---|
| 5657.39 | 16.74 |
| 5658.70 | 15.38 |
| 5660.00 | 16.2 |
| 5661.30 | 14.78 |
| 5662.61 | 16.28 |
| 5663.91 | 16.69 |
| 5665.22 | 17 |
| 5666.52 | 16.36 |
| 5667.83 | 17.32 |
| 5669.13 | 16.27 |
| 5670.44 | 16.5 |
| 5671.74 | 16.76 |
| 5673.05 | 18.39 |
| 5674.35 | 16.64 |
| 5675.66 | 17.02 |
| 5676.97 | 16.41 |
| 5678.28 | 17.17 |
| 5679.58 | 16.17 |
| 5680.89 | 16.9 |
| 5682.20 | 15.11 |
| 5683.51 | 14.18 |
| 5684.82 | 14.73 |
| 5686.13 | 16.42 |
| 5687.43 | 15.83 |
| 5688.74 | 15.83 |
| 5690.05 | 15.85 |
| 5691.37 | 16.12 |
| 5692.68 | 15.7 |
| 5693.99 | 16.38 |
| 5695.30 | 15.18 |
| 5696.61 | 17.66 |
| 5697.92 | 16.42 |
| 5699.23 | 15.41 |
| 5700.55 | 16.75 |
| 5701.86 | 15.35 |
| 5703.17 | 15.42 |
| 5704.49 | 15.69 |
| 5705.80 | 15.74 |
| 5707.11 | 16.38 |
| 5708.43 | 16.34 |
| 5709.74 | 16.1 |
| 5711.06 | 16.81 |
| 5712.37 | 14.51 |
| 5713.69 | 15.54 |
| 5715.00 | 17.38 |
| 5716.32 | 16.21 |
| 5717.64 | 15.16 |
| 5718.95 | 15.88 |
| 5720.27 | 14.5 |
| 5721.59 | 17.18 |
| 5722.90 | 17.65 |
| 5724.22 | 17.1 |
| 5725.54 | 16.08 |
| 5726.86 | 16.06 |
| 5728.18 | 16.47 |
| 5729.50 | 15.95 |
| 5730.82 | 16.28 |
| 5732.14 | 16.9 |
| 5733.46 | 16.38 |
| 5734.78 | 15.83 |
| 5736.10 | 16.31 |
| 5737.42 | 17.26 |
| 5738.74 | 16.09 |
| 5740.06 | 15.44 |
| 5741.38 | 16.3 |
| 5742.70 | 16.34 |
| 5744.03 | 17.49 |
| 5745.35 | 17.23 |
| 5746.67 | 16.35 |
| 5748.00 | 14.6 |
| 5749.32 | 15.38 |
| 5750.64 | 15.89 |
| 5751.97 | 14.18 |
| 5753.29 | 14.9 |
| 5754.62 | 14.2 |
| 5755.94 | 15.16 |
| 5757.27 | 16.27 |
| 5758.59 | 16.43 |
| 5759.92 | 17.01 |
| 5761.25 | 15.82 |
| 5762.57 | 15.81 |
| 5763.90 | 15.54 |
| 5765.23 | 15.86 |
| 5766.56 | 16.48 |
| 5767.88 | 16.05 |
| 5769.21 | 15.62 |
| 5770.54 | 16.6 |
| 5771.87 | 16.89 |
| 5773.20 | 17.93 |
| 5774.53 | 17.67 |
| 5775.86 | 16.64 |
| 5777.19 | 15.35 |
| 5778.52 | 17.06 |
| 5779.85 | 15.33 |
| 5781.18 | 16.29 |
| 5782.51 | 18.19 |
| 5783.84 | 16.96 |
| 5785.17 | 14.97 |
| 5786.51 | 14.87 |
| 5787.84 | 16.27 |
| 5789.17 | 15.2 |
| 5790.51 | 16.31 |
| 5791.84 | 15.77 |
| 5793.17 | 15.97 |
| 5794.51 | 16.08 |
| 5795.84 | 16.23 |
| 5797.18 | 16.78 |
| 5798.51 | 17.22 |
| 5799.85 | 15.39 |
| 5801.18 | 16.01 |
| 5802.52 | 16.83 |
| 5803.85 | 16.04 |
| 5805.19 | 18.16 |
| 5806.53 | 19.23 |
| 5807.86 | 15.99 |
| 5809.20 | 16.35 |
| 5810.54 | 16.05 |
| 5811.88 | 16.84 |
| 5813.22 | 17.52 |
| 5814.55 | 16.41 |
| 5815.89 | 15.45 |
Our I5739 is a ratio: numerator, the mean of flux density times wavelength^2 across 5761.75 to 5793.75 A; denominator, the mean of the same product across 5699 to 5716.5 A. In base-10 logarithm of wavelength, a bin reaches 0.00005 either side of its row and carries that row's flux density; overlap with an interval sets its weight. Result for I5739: 1.0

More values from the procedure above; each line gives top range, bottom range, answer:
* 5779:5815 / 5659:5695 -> 1.05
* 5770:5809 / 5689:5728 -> 1.05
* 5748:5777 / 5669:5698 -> 1.01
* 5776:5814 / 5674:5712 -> 1.06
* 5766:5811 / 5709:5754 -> 1.04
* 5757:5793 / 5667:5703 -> 1.03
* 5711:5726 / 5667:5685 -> 1.00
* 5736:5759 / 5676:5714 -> 1.01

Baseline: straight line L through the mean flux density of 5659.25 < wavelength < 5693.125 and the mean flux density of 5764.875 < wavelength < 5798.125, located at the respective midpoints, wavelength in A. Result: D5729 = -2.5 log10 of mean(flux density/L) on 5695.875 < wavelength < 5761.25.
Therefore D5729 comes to 0.014 mag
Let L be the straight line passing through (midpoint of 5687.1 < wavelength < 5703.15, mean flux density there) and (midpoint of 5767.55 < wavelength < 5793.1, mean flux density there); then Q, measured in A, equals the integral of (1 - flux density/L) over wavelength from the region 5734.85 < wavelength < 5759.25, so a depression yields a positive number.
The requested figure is 0.5 A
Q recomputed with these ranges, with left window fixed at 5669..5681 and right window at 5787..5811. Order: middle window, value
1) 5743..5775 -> 1.0 A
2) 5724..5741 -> 0.4 A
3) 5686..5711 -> 1.1 A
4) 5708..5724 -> 0.6 A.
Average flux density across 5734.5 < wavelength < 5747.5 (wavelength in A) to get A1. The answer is 16.5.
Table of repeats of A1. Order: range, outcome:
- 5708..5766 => 16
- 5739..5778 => 16.1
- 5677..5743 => 16.1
